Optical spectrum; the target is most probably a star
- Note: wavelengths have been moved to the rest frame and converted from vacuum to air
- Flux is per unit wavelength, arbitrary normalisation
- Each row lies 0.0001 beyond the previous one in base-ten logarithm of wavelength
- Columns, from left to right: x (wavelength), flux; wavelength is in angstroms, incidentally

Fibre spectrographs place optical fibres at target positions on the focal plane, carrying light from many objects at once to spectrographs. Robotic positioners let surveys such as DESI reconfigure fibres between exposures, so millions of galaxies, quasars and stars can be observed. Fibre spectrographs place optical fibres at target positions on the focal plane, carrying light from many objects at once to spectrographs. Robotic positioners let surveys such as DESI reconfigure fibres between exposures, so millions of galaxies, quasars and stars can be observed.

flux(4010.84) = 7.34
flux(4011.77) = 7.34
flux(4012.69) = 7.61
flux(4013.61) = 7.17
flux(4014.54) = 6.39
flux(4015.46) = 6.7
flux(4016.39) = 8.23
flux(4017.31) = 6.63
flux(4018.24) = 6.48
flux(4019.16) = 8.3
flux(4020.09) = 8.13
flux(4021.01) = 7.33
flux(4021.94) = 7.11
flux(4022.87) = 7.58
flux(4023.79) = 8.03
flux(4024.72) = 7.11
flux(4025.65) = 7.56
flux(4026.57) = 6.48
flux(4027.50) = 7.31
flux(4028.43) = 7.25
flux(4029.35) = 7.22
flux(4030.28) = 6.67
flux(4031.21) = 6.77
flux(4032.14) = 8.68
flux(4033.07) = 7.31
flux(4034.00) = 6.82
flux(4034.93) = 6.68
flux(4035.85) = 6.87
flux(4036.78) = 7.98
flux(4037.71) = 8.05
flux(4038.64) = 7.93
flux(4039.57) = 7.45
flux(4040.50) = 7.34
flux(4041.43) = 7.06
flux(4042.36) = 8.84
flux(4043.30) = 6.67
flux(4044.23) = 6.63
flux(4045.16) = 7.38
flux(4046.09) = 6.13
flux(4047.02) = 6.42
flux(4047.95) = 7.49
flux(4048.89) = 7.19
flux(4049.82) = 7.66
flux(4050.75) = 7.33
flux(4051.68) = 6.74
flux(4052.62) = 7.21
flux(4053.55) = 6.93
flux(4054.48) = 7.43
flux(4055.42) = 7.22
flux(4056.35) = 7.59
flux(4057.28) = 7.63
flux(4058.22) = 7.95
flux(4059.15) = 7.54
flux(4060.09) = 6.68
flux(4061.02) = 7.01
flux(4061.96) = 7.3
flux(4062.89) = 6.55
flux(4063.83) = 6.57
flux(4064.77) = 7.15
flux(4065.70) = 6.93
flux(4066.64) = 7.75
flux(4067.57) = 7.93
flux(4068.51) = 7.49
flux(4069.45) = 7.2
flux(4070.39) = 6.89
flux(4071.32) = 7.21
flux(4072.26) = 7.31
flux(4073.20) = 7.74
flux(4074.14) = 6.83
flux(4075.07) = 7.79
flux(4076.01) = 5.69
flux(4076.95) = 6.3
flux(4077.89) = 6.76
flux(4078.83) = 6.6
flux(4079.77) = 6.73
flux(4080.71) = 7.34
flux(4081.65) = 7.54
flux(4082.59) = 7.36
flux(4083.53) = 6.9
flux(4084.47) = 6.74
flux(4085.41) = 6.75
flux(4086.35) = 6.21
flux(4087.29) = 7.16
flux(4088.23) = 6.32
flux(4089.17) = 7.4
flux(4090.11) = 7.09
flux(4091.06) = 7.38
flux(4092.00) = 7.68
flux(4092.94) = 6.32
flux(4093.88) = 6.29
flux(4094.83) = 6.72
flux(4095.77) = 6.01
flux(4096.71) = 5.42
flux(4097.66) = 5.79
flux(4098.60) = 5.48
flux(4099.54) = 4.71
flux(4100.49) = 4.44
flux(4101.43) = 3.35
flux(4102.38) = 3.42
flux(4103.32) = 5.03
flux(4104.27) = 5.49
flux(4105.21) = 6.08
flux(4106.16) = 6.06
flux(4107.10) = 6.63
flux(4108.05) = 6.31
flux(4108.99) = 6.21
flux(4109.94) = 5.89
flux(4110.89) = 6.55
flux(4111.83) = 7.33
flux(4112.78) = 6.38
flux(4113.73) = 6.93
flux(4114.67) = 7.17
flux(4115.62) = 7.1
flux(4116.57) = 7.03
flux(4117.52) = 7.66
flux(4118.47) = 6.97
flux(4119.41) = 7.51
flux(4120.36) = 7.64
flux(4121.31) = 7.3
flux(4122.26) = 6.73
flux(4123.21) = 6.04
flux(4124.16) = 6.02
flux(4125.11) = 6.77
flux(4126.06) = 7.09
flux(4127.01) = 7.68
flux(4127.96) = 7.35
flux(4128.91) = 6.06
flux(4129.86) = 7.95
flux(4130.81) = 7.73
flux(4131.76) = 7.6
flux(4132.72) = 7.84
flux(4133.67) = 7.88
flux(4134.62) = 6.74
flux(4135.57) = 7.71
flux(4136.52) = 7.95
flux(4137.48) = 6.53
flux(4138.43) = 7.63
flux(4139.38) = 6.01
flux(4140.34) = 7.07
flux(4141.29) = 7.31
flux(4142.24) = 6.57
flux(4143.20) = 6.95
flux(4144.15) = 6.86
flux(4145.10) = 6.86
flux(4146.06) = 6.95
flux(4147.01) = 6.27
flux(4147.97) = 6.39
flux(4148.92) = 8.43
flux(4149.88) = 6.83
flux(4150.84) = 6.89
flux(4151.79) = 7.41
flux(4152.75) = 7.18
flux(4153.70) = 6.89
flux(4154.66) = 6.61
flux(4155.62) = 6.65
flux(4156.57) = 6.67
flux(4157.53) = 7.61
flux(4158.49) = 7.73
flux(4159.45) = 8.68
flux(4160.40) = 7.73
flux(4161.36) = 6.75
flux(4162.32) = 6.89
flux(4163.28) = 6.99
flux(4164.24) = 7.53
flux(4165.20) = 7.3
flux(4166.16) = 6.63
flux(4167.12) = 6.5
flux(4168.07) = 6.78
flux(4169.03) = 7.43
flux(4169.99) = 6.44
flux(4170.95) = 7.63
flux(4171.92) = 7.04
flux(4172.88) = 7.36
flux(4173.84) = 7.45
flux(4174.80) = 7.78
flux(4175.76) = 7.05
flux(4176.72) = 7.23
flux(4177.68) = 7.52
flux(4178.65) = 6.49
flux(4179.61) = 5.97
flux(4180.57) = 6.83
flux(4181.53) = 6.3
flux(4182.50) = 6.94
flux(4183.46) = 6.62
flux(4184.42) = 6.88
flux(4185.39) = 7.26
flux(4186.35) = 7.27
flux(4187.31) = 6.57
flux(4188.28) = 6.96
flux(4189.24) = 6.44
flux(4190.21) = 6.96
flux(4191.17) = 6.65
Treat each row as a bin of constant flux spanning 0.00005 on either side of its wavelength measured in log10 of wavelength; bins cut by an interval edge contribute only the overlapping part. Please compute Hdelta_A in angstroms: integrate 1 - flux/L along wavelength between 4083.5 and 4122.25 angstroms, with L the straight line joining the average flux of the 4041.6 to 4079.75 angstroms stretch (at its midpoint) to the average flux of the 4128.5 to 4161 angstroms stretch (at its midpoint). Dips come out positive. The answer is 4.32 angstroms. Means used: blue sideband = 7.13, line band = 6.36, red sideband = 7.18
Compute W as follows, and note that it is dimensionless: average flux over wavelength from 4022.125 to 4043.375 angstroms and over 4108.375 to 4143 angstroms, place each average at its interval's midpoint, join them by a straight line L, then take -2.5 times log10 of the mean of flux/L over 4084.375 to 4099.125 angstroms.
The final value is 0.10 mag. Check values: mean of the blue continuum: 7.38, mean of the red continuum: 7.05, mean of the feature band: 6.54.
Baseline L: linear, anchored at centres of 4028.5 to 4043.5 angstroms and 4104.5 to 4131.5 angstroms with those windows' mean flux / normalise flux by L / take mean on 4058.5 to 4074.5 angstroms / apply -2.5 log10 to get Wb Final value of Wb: 0.00 mag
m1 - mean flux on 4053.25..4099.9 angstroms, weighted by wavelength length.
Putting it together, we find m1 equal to 6.91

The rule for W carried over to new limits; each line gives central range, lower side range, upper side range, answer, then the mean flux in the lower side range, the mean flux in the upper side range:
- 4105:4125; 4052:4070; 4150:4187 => 0.06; 7.26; 7.07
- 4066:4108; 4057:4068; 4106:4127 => 0.09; 7.24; 6.82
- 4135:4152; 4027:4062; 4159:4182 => 0.02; 7.27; 7.1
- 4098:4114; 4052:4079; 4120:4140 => 0.26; 7.15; 7.15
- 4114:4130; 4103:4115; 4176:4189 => -0.10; 6.32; 6.83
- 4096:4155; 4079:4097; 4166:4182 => 0.04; 6.82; 6.98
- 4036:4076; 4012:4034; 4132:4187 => 0.00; 7.3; 7.08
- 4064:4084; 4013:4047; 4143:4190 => 0.01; 7.28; 7.03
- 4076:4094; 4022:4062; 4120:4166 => 0.05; 7.28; 7.12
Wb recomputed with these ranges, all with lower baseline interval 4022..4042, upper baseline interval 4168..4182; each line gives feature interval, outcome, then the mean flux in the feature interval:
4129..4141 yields -0.03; 7.34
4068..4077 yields 0.03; 7.08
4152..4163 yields -0.02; 7.22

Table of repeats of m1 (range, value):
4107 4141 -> 7.03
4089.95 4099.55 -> 6.31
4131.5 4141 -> 7.29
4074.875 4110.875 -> 6.24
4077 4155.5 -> 6.71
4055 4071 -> 7.26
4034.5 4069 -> 7.26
